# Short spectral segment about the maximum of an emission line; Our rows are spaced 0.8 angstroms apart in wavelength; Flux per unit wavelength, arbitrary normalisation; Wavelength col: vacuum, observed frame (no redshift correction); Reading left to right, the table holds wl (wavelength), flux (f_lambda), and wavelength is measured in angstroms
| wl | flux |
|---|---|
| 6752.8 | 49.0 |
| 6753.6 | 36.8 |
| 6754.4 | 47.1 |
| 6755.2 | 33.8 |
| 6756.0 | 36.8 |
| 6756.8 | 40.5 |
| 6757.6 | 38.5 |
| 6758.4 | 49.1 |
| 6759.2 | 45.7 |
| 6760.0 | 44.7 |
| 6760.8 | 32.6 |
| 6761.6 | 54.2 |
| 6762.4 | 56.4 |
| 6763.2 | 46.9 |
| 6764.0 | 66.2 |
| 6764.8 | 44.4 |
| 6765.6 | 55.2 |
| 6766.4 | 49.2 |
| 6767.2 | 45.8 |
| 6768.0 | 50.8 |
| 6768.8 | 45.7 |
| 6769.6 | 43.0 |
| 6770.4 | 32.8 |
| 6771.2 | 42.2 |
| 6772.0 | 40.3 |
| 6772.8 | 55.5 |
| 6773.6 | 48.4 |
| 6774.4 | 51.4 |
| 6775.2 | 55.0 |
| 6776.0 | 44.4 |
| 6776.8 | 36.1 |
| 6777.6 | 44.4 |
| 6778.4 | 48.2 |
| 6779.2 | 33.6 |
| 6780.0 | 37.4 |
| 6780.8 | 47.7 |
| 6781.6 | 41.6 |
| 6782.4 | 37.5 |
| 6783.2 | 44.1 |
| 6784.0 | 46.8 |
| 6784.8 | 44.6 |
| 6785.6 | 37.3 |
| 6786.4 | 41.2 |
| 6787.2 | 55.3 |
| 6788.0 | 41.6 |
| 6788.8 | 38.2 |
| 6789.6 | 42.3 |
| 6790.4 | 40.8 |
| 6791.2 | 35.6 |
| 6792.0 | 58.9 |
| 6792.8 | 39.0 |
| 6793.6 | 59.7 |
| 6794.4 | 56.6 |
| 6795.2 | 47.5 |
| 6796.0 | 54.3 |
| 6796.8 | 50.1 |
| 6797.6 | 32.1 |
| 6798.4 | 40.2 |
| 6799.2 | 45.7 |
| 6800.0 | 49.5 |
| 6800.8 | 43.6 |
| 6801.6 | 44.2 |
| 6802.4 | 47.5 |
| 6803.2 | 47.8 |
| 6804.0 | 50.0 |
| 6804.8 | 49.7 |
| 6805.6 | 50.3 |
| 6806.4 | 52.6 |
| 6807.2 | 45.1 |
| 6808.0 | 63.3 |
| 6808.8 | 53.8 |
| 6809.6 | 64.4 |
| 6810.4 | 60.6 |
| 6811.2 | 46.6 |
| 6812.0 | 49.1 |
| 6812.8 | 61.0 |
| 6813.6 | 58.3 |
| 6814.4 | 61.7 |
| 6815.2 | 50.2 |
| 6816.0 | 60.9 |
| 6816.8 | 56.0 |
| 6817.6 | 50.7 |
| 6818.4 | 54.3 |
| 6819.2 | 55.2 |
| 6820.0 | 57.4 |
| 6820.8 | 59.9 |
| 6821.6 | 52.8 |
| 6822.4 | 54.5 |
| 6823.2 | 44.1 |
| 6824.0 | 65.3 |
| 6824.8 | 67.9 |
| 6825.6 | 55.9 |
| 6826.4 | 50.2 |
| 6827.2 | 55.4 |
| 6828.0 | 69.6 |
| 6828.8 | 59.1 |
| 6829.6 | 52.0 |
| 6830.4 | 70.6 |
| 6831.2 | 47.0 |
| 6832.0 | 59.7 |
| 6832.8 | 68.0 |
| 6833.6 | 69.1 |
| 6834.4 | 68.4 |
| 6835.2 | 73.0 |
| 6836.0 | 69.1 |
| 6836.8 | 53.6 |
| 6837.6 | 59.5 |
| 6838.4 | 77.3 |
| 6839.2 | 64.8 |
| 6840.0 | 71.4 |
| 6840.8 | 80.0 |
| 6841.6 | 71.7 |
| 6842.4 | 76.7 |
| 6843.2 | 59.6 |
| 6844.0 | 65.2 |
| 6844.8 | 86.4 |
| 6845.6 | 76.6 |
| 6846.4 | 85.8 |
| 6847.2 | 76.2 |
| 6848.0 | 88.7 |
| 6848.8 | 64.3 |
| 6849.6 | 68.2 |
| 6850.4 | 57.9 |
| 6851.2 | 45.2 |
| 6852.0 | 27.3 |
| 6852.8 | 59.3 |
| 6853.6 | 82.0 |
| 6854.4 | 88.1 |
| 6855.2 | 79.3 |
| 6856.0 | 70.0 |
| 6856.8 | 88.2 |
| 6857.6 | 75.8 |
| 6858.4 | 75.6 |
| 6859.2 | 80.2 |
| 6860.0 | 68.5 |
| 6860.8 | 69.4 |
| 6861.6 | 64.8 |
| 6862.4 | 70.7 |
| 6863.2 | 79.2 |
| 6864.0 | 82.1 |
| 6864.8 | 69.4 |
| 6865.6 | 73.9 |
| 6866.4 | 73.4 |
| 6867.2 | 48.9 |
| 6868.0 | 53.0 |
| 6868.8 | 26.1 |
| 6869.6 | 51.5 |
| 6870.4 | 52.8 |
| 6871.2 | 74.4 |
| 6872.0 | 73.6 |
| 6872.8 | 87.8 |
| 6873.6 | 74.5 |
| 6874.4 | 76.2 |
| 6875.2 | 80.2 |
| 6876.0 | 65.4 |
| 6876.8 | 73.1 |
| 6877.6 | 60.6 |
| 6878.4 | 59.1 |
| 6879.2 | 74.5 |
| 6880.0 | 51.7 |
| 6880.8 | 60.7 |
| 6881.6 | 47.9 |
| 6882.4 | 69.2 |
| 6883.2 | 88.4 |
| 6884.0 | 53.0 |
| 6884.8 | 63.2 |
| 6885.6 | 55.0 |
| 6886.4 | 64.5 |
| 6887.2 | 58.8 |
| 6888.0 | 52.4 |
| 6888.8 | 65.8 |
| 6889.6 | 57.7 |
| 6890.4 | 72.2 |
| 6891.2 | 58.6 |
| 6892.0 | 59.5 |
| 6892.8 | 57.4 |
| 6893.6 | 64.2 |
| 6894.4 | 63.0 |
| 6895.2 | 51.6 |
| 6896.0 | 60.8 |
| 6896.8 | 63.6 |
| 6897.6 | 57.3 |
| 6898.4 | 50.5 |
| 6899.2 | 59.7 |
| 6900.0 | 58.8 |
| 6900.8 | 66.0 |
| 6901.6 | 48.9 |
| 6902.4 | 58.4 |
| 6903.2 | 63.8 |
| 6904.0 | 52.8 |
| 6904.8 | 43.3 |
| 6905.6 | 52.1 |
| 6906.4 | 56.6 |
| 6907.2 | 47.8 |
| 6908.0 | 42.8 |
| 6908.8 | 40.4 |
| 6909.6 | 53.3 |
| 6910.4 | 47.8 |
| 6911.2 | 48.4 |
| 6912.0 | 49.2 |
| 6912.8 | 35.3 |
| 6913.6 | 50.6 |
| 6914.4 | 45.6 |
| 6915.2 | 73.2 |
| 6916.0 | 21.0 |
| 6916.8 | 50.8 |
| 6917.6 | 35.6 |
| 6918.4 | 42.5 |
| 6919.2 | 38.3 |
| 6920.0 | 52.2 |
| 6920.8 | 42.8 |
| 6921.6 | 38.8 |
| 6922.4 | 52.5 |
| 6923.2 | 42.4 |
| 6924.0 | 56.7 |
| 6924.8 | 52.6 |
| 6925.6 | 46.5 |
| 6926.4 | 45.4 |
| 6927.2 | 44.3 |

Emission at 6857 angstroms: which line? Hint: Mg II 2798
